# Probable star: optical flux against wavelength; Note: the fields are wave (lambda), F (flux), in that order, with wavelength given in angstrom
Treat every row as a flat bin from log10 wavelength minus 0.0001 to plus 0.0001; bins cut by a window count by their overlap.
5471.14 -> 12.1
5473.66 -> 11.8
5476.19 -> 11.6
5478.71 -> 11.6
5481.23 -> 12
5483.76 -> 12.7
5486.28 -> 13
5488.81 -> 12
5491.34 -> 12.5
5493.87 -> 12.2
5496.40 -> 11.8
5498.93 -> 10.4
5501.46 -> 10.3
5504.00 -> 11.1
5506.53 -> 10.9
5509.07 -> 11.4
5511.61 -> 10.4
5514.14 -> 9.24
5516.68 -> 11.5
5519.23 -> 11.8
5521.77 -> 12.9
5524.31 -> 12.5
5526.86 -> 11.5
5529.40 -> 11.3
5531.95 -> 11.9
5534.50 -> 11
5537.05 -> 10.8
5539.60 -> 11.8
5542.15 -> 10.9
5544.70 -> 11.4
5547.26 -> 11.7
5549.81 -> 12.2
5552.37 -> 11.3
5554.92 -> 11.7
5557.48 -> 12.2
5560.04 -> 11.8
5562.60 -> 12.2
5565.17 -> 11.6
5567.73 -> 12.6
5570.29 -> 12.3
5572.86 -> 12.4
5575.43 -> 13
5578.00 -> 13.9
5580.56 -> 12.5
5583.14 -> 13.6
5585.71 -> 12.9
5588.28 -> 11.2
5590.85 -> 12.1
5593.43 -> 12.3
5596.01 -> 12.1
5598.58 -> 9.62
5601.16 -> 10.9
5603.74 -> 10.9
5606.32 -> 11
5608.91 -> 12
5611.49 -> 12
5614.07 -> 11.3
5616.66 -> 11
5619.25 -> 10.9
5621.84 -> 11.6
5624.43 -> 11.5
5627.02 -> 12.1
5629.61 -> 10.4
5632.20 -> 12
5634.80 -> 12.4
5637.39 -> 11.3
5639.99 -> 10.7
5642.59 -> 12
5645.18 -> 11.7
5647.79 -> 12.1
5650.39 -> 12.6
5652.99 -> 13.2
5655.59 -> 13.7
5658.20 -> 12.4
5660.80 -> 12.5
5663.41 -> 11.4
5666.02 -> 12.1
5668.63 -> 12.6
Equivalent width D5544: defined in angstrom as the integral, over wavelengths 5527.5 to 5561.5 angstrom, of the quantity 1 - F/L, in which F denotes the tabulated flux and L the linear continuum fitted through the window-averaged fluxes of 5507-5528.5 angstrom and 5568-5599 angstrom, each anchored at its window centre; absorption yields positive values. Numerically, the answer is 0.8 angstrom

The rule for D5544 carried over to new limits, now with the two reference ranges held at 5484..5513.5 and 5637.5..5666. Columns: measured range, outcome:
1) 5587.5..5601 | 0.55 angstrom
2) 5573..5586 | -1.42 angstrom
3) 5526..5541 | 0.31 angstrom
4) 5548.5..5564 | -0.22 angstrom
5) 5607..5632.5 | 1.24 angstrom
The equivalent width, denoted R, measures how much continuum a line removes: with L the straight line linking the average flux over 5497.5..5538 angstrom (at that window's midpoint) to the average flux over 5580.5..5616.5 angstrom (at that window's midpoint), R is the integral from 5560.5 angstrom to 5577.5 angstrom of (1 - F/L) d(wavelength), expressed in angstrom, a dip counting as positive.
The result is -1.31 angstrom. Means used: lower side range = 11.2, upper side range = 11.7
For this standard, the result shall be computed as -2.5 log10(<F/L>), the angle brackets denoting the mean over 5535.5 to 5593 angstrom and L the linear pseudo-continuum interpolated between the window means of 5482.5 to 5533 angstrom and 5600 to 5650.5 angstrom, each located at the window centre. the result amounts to -0.052 mag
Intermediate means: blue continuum 11.6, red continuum 11.5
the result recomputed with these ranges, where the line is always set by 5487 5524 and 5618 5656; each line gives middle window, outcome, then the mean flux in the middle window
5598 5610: 0.076 mag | 10.9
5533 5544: 0.032 mag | 11.2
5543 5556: -0.010 mag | 11.6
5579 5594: -0.073 mag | 12.5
